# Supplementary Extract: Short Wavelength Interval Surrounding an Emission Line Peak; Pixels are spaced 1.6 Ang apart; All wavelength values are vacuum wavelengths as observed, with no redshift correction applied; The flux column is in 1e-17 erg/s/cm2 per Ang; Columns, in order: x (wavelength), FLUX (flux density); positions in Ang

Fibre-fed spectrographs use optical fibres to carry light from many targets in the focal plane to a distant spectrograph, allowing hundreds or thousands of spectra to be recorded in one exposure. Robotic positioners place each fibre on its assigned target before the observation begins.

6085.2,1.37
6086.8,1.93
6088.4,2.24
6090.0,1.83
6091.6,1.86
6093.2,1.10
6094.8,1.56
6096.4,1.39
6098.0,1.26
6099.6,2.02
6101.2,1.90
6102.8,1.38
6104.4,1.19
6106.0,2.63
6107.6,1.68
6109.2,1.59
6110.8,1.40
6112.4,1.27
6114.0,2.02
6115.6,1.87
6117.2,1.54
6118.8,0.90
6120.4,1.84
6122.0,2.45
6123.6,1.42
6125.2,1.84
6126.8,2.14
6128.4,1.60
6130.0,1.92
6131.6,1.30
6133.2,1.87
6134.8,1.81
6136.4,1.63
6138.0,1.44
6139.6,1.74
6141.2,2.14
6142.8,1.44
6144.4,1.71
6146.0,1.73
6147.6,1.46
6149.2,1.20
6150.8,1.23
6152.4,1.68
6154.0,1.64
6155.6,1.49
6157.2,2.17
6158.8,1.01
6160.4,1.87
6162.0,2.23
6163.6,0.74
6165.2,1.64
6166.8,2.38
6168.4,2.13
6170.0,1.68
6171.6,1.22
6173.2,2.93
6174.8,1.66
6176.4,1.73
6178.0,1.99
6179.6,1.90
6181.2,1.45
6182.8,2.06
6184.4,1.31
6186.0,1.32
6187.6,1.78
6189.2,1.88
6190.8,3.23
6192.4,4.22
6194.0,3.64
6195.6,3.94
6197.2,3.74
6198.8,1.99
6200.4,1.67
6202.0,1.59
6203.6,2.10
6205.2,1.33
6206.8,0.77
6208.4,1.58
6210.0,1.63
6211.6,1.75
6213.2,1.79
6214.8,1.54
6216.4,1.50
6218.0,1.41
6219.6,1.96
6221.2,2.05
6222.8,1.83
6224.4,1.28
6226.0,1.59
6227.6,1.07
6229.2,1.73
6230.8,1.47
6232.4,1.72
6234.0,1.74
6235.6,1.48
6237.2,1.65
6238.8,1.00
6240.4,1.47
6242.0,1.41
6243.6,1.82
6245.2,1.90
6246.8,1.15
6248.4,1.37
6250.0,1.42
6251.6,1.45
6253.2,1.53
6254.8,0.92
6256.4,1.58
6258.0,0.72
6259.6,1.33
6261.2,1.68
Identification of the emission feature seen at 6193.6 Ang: H-beta 4861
